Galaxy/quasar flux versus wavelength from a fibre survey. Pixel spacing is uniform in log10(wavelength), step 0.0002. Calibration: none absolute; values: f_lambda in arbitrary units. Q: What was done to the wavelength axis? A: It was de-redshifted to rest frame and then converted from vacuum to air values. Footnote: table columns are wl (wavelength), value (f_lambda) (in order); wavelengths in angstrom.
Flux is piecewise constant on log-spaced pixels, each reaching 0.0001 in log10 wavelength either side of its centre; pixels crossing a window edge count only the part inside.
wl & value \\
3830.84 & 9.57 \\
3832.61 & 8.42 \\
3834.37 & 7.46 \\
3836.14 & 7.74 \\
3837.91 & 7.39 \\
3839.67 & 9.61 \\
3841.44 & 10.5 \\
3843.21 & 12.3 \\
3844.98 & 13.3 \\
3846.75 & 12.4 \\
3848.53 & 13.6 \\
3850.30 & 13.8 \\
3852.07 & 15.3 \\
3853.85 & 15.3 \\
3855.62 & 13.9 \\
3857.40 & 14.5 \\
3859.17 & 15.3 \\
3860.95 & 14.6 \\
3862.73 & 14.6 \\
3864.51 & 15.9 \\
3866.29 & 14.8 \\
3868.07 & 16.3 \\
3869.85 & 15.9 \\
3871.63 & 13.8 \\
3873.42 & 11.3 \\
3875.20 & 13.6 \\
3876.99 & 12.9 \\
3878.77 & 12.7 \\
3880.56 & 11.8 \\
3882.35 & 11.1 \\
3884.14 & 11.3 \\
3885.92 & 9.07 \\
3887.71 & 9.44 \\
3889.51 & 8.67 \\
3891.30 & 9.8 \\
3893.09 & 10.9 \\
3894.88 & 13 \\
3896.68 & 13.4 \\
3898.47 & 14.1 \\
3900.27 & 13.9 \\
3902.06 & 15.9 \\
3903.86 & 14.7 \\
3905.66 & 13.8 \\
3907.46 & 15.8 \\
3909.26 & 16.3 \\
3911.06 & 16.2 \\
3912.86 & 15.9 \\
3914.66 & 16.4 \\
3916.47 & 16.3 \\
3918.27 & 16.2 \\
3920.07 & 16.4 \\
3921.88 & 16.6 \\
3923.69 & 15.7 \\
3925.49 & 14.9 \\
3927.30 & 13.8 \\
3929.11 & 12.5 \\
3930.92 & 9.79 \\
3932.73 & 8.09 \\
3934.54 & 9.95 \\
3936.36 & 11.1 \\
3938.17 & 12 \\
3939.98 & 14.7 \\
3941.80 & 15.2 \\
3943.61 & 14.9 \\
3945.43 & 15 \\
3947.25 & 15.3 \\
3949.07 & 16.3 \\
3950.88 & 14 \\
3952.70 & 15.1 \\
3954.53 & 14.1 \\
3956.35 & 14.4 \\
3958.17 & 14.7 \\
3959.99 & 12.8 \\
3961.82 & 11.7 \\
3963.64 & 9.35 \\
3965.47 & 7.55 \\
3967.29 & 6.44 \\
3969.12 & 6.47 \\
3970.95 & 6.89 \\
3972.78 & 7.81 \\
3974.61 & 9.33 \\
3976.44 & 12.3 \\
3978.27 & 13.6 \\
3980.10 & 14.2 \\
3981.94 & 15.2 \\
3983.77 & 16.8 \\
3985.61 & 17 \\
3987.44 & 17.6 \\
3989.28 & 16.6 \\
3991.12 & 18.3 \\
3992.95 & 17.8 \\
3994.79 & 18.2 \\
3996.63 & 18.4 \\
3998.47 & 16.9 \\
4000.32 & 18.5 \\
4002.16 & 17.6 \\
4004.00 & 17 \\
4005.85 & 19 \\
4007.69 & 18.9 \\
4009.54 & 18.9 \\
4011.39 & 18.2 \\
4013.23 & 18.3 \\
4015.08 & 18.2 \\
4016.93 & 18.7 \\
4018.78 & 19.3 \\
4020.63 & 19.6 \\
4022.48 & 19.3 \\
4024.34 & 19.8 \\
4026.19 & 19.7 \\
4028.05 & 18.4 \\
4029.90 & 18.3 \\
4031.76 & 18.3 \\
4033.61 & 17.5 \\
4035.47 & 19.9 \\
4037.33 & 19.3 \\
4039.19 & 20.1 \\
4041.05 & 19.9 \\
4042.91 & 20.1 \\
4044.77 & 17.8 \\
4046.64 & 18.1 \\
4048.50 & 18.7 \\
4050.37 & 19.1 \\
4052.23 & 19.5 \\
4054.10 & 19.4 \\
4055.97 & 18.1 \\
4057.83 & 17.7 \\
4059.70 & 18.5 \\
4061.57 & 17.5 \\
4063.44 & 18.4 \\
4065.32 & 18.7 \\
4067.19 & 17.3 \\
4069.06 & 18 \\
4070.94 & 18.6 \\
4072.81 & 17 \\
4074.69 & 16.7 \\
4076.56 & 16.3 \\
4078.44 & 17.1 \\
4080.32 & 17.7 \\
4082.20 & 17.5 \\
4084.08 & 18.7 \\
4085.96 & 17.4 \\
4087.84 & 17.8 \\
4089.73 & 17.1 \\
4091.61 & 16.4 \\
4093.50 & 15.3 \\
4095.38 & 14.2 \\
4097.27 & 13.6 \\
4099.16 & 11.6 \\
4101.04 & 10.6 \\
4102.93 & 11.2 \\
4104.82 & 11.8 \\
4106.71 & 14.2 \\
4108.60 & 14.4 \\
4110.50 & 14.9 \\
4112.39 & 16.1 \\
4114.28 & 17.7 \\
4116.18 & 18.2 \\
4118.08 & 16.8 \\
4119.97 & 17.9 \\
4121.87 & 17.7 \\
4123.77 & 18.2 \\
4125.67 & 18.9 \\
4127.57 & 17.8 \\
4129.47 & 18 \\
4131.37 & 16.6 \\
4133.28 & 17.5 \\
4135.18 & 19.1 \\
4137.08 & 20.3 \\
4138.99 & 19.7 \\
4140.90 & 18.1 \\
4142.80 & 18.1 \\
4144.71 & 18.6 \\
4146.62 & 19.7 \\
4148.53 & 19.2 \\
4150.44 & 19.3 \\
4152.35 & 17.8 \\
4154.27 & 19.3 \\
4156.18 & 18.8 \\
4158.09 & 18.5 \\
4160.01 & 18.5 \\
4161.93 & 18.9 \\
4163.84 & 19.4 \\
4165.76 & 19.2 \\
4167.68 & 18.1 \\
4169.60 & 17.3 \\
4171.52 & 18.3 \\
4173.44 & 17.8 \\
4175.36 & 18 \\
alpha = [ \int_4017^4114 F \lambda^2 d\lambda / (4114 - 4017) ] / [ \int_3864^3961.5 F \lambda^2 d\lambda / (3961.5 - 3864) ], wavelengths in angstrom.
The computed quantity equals 1.37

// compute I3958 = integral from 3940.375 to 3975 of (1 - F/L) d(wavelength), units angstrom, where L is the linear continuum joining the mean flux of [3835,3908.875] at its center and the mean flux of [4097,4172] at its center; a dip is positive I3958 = 5.4 angstrom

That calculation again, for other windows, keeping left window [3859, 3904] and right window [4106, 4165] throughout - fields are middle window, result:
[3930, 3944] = 2.2 angstrom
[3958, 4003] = 4.0 angstrom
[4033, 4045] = -2.4 angstrom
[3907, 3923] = -3.1 angstrom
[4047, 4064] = -2.2 angstrom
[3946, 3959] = -0.4 angstrom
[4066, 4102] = 1.5 angstrom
